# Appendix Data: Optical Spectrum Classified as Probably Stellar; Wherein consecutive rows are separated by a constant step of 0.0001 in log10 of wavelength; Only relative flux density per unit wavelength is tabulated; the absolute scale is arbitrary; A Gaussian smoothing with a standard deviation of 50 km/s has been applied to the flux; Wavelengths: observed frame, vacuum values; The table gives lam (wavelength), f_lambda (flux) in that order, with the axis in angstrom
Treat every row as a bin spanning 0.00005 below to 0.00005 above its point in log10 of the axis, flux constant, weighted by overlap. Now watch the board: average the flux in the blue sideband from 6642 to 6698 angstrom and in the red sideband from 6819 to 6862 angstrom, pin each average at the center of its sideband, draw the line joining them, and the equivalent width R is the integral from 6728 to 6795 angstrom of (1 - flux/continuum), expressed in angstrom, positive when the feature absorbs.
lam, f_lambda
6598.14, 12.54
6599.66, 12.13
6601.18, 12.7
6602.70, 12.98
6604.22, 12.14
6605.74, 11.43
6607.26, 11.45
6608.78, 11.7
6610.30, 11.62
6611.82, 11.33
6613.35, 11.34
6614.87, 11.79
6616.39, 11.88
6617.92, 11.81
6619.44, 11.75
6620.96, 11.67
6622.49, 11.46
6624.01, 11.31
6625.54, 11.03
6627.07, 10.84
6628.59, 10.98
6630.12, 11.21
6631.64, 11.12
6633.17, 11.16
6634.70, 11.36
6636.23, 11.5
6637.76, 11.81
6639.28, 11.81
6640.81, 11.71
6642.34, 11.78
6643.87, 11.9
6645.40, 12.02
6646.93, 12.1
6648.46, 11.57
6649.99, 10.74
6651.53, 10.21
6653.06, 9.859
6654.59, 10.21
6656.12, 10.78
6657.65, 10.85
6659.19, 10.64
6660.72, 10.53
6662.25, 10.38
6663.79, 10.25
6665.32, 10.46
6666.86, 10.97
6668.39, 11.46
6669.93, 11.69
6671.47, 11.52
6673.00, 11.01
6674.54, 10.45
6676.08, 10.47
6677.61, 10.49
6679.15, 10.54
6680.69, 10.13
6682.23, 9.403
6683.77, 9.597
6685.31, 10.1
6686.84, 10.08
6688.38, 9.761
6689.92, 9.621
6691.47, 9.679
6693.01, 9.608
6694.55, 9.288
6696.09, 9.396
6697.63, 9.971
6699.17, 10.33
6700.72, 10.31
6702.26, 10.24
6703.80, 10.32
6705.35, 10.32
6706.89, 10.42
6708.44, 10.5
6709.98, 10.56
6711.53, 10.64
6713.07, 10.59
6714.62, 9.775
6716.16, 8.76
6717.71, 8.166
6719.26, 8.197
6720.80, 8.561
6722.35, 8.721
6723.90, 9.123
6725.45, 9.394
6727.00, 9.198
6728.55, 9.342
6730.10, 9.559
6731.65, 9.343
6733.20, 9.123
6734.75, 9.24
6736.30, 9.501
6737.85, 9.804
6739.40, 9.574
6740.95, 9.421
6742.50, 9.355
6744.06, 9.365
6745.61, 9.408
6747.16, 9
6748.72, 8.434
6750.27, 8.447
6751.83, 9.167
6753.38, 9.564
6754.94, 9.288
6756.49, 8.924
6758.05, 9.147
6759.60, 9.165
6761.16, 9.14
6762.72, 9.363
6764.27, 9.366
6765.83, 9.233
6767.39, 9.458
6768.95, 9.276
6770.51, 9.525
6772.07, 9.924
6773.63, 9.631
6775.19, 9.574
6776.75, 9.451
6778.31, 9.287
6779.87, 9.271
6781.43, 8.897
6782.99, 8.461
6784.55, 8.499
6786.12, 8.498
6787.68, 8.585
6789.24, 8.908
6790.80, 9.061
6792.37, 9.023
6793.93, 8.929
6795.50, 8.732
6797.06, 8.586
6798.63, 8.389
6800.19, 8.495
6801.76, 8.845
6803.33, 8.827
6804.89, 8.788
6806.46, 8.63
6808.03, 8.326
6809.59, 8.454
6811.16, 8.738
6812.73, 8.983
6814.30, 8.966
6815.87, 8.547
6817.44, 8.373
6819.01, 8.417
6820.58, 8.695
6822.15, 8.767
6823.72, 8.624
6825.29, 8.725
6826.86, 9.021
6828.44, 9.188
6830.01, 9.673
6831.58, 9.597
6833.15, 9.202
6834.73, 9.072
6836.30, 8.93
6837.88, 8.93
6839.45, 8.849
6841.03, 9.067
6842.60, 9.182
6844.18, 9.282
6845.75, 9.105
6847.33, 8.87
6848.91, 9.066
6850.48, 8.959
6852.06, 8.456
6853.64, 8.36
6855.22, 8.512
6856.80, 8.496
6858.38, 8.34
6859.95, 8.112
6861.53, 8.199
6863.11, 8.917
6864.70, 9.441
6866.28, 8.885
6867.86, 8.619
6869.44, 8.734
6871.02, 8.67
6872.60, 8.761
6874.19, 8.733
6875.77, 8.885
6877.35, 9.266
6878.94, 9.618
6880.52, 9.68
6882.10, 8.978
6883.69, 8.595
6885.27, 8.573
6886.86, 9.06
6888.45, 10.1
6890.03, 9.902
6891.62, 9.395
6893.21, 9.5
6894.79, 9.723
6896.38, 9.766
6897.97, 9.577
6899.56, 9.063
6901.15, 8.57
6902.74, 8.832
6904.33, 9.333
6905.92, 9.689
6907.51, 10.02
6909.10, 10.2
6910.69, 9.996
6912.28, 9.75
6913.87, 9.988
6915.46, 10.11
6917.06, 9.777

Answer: 3.0 angstrom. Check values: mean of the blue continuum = 10.5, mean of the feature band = 9.2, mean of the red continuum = 8.86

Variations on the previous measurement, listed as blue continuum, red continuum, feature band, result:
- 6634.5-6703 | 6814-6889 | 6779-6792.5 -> 1.0 angstrom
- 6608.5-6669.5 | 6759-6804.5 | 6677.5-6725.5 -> 2.4 angstrom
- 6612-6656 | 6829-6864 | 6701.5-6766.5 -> 5.0 angstrom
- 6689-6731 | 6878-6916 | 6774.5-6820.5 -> 3.9 angstrom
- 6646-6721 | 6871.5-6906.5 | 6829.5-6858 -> 1.5 angstrom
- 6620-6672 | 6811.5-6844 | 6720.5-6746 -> 2.0 angstrom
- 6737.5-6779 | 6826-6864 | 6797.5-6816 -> 0.8 angstrom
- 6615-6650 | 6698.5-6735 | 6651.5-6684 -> 0.5 angstrom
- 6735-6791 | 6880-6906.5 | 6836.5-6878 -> 2.1 angstrom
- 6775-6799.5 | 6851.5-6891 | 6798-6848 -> 0.1 angstrom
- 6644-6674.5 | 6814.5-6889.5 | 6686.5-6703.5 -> 1.1 angstrom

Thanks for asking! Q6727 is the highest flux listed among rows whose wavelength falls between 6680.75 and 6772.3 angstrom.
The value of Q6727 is 10.64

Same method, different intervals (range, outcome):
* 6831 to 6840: 9.597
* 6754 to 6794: 9.924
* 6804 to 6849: 9.673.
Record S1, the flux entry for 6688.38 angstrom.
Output 9.761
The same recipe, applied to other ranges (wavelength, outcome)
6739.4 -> 9.574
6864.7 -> 9.441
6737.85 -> 9.804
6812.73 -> 8.983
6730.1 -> 9.559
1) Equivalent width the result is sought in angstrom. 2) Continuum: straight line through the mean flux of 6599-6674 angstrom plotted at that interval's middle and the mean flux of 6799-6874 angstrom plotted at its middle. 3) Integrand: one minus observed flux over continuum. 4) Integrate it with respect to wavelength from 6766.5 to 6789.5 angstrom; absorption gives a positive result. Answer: 0.94 angstrom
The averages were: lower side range 11.3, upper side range 8.8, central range 9.15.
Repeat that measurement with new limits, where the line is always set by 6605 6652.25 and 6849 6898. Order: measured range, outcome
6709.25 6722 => 1.5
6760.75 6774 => 0.8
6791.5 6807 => 1.6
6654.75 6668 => 0.6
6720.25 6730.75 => 1.3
